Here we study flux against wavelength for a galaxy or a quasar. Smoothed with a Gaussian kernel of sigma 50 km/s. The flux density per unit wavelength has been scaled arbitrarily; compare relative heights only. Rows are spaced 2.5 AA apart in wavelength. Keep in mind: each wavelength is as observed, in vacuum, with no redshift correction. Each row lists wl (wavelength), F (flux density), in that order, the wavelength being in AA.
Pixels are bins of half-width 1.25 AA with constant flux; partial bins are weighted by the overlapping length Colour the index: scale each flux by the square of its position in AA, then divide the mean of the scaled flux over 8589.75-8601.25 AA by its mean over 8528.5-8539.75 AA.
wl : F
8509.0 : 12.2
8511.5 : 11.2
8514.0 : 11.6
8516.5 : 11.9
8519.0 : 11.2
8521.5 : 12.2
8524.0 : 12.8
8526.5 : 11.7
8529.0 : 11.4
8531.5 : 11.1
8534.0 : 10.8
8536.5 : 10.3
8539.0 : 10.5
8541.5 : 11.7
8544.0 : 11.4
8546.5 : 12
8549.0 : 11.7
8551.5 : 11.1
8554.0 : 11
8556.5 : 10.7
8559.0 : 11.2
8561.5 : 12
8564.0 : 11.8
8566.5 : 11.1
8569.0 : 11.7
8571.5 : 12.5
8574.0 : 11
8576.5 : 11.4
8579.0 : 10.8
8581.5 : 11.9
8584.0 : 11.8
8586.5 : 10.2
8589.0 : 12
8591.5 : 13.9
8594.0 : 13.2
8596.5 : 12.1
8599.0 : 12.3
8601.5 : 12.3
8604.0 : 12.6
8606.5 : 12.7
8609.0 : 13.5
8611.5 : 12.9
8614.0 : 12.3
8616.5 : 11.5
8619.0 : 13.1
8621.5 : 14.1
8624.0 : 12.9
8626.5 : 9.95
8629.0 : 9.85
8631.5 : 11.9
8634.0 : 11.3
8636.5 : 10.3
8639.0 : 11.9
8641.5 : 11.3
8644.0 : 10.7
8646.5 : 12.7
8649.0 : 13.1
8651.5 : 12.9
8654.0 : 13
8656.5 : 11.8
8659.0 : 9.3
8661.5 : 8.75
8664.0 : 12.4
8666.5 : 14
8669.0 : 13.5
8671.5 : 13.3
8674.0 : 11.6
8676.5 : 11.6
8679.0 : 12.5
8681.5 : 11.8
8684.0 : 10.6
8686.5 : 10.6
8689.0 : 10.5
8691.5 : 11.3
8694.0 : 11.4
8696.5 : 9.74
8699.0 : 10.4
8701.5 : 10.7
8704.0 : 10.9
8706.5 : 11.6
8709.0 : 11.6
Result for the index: 1.20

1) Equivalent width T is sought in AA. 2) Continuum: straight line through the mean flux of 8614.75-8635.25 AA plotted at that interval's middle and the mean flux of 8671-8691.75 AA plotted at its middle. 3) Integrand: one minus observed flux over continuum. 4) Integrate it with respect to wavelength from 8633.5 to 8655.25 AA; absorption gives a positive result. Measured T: -0.4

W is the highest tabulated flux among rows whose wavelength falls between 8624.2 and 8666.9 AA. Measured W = 14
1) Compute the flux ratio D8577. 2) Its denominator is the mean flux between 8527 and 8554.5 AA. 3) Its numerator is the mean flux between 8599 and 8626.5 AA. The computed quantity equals 1.13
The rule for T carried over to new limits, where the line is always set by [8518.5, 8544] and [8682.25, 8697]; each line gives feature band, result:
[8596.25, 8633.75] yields -4.0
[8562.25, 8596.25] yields -1.9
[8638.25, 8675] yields -3.8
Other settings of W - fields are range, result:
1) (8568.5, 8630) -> 14.1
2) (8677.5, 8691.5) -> 12.5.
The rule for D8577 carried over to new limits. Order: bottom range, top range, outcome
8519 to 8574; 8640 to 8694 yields 1.03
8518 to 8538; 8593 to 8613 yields 1.11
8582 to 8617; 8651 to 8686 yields 0.96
